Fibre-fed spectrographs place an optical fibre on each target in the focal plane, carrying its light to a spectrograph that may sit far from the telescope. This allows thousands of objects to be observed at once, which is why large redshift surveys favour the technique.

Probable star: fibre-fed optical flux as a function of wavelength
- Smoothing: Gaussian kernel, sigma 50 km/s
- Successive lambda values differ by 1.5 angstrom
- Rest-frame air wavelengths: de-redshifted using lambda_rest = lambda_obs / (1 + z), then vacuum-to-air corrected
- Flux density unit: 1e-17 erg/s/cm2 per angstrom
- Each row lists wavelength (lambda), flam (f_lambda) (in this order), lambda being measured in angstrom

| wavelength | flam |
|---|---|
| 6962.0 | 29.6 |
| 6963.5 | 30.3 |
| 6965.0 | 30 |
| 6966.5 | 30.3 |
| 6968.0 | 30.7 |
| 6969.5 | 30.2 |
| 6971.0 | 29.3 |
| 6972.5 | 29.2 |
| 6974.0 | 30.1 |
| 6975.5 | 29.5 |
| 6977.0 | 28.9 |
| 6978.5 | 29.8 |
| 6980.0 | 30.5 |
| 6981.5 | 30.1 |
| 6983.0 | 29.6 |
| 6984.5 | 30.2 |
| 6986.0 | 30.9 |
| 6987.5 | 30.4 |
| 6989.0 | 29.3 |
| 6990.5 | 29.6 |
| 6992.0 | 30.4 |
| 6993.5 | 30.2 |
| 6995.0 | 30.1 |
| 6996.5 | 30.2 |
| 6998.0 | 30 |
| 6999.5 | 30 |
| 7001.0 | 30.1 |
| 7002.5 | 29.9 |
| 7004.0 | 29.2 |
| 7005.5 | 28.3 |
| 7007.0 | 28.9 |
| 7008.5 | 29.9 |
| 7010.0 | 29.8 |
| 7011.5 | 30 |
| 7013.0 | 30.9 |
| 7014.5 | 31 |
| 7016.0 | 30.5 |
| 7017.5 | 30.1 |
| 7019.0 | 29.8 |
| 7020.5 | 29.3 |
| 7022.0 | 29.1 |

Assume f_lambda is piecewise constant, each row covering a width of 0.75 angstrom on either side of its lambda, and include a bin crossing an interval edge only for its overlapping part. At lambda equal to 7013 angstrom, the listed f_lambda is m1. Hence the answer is 30.9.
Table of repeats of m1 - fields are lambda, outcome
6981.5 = 30.1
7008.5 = 29.9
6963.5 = 30.3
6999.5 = 30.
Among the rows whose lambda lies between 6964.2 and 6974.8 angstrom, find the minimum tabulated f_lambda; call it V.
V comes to 29.2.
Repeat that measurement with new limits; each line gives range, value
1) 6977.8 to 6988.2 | 29.6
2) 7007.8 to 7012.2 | 29.8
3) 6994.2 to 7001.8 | 30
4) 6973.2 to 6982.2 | 28.9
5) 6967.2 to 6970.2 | 30.2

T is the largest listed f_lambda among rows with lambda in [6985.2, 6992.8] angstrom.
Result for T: 30.9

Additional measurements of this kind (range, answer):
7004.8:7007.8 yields 28.9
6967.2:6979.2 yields 30.7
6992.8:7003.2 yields 30.2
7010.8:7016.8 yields 31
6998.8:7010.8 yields 30.1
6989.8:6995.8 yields 30.4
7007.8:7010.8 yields 29.9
